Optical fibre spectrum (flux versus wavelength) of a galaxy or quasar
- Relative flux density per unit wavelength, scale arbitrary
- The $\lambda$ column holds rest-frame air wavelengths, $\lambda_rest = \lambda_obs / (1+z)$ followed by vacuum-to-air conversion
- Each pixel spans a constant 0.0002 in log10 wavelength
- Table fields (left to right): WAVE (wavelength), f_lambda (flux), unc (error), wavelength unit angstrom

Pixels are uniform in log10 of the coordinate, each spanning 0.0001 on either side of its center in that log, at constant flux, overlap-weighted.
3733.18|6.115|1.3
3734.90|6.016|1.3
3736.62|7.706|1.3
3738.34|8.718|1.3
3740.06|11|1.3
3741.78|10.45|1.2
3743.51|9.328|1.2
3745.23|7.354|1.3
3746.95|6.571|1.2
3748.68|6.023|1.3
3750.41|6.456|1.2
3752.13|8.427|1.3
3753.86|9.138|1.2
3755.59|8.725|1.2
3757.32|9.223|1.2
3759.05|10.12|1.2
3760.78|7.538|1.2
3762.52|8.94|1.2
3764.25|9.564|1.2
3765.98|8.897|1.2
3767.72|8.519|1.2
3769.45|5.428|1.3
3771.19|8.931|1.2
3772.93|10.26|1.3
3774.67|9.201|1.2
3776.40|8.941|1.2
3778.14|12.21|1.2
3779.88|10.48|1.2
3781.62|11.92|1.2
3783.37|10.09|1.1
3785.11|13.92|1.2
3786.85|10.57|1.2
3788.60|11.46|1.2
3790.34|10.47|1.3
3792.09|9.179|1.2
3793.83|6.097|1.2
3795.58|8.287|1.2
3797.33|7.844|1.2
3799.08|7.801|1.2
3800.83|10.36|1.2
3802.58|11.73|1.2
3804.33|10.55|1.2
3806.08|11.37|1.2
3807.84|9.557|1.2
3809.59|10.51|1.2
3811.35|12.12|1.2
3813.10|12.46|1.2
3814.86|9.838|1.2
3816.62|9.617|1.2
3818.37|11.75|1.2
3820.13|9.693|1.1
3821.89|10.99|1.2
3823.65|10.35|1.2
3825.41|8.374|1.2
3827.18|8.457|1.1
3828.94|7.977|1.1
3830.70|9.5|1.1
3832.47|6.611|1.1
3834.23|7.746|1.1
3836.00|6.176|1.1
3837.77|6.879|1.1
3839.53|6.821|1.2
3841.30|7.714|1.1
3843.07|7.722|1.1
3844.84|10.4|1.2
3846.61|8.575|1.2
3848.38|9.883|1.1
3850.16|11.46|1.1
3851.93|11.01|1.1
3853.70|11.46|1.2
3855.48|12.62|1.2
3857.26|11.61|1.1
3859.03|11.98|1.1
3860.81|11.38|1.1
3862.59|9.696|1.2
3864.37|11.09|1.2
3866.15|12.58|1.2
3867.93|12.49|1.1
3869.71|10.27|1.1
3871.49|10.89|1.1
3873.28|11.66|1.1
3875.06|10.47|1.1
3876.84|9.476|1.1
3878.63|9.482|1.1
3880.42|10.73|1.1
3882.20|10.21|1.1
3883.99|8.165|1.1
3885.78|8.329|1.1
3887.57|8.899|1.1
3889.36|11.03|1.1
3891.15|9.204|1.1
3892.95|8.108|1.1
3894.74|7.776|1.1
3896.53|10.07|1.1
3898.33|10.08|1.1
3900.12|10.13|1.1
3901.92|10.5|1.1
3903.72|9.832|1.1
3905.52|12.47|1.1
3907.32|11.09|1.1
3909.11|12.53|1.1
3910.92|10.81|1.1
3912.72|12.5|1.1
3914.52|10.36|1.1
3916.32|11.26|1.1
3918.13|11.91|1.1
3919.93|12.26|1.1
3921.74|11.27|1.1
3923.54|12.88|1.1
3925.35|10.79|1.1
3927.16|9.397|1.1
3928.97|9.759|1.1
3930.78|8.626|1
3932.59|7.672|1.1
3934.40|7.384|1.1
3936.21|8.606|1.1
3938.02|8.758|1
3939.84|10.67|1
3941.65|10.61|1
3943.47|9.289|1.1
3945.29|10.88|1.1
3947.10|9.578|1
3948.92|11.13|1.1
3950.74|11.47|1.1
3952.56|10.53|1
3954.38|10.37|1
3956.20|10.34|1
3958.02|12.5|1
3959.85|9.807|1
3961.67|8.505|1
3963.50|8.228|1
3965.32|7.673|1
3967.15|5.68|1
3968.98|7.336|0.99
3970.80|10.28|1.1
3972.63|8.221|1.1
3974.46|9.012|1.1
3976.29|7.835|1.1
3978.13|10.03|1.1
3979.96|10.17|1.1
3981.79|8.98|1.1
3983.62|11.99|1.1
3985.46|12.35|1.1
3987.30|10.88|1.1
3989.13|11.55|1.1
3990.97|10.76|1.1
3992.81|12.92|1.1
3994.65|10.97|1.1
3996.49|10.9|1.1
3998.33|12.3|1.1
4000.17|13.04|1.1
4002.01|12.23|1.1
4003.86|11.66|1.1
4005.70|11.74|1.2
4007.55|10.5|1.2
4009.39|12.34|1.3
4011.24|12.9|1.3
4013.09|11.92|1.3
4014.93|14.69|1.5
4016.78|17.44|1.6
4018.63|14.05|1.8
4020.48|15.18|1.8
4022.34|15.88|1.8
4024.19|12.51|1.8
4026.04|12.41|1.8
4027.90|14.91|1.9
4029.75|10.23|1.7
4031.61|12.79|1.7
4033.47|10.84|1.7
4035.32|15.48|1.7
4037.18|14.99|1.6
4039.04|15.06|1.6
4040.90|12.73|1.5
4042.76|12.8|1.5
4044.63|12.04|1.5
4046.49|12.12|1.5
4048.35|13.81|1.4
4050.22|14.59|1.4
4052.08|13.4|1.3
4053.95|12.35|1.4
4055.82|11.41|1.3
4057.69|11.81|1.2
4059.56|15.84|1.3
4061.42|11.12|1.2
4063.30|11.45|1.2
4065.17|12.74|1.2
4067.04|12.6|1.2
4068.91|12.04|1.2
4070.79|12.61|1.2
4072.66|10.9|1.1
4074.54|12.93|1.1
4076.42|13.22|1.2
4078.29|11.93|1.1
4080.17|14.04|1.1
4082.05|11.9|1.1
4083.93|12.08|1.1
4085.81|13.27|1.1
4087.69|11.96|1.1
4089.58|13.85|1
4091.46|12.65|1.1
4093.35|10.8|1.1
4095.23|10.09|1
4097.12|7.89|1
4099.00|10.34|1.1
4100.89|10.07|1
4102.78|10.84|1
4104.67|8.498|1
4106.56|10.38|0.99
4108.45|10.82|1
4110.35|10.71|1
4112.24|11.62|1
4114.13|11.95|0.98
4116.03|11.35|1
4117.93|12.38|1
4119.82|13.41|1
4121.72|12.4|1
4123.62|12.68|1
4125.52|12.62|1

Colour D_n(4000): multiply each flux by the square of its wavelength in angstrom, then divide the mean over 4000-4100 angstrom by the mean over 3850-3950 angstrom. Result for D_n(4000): 1.31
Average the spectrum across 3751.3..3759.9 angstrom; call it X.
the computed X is 9.13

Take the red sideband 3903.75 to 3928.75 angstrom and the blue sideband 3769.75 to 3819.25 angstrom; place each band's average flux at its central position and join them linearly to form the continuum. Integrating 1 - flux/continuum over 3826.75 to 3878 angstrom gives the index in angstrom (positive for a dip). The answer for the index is 4.6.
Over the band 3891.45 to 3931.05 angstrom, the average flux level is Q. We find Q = 10.7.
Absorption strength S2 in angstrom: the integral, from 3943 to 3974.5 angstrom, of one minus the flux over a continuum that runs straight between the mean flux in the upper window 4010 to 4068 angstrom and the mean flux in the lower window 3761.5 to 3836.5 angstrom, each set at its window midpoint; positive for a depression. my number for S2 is 6.7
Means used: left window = 9.66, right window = 13.3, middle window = 9.51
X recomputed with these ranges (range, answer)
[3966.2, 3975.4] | 8.11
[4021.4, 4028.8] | 13.9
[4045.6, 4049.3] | 13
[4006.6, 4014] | 11.9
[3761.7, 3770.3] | 8.28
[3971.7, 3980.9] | 9.05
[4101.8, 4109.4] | 10.1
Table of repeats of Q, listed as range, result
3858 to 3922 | 10.6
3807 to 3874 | 10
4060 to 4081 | 12.4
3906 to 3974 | 10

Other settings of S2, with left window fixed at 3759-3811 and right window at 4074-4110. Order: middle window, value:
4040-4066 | -3.5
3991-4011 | -1.7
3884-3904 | 1.8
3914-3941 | 1.0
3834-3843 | 2.6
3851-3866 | -1.9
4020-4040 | -4.6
